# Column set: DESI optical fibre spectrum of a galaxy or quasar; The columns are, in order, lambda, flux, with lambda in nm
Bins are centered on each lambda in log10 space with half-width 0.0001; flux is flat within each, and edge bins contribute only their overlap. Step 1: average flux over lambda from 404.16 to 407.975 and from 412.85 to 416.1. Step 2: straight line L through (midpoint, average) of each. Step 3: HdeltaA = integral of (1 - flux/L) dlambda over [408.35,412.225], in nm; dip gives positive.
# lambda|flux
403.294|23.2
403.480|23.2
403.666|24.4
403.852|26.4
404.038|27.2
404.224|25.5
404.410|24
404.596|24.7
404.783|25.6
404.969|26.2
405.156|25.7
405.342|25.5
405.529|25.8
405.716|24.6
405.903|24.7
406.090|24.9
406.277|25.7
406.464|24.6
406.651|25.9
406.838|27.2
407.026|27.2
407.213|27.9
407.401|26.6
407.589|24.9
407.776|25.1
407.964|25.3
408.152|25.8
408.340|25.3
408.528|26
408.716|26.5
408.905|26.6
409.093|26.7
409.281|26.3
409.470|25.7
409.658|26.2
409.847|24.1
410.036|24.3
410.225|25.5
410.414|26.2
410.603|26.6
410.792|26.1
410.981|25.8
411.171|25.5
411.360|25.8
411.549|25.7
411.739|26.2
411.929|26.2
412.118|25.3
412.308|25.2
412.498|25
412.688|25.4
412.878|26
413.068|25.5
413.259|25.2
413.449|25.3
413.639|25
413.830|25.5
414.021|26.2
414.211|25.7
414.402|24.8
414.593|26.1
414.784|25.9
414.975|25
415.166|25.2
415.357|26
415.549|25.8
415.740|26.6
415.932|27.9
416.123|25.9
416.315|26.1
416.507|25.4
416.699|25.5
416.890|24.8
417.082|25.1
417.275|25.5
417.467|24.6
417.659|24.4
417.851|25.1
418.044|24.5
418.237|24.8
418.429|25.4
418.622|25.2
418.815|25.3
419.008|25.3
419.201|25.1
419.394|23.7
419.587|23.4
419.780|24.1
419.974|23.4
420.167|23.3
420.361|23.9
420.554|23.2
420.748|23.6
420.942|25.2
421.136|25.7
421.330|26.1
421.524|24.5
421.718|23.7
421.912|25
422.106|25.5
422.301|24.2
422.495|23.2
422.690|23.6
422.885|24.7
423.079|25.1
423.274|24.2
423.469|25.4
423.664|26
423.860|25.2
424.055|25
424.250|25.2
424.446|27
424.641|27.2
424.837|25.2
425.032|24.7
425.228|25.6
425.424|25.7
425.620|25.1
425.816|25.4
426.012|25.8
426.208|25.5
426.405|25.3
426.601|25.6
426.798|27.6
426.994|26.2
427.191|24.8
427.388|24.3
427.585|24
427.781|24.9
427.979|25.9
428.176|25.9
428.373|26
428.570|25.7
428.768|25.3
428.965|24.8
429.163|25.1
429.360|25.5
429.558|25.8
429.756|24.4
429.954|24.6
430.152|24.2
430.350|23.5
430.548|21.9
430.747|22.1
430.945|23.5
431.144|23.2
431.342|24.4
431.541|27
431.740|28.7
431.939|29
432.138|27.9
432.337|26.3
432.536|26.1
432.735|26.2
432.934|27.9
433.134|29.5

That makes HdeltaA -0.03 nm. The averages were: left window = 25.6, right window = 25.7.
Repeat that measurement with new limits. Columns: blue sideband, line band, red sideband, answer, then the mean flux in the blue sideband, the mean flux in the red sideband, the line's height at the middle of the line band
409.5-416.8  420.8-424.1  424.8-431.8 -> 0.063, 25.7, 25.1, 25.3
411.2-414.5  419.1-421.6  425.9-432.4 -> 0.115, 25.5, 25.3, 25.4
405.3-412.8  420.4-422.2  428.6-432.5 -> 0.050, 25.7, 25.1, 25.4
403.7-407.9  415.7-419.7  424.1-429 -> 0.066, 25.7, 25.6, 25.6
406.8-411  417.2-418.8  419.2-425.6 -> 0.013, 26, 24.7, 25.2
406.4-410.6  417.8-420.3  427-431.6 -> 0.078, 25.9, 24.7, 25.3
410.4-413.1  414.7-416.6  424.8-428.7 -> -0.022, 25.8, 25.5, 25.7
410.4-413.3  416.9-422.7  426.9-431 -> 0.163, 25.7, 24.7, 25.2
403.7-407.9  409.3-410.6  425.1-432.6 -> 0.008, 25.7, 25.3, 25.6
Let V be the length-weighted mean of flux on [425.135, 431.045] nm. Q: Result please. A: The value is 25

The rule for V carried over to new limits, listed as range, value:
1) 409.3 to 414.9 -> 25.6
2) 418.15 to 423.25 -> 24.5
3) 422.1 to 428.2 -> 25.3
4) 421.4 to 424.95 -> 25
